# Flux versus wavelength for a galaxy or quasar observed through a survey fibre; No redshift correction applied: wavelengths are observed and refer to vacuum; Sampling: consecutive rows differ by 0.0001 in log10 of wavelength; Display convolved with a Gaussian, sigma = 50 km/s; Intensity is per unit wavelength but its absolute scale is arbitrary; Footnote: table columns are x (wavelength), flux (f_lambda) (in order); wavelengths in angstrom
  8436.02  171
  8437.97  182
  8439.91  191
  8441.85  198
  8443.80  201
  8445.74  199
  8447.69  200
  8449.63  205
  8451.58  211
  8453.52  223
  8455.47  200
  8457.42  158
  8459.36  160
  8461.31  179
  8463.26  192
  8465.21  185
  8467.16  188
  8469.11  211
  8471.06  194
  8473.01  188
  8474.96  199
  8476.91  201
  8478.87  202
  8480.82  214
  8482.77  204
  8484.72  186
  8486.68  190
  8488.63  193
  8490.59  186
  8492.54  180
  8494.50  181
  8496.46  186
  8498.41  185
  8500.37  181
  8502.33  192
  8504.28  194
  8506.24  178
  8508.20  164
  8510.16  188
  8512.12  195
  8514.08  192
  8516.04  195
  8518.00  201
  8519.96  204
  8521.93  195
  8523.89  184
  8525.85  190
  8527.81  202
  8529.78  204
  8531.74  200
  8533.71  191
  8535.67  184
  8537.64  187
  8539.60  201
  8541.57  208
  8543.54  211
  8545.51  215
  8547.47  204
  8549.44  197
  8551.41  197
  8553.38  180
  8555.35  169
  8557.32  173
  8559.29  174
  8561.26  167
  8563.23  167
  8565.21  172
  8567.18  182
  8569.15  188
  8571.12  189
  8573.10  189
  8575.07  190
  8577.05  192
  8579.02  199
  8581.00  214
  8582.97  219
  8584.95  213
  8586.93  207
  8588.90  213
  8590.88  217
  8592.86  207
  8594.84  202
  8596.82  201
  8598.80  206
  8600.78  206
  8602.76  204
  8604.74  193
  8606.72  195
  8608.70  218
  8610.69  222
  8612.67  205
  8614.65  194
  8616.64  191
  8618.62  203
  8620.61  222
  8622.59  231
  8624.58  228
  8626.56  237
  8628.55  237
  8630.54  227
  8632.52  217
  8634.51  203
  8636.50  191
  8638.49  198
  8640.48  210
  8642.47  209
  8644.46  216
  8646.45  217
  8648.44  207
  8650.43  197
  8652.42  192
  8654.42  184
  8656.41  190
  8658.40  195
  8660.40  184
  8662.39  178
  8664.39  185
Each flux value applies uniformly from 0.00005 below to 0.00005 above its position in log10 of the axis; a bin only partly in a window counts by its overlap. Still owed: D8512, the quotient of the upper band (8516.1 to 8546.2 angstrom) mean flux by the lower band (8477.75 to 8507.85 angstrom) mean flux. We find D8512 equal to 1.05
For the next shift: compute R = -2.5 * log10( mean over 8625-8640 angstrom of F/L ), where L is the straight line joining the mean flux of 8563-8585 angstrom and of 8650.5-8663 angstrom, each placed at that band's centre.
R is -0.14 mag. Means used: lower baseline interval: 193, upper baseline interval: 188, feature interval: 216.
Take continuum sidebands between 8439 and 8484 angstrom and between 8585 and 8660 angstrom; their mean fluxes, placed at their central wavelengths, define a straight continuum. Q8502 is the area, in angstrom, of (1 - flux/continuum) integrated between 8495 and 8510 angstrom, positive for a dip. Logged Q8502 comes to 1.2 angstrom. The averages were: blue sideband 196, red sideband 208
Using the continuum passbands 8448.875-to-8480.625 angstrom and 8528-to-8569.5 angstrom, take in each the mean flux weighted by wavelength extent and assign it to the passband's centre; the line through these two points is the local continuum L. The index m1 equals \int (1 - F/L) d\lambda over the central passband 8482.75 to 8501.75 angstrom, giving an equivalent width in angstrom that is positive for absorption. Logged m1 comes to 0.59 angstrom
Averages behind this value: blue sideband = 194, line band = 186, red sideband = 189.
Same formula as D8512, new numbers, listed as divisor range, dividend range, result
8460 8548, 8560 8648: 1.06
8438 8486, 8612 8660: 1.07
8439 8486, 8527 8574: 0.97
